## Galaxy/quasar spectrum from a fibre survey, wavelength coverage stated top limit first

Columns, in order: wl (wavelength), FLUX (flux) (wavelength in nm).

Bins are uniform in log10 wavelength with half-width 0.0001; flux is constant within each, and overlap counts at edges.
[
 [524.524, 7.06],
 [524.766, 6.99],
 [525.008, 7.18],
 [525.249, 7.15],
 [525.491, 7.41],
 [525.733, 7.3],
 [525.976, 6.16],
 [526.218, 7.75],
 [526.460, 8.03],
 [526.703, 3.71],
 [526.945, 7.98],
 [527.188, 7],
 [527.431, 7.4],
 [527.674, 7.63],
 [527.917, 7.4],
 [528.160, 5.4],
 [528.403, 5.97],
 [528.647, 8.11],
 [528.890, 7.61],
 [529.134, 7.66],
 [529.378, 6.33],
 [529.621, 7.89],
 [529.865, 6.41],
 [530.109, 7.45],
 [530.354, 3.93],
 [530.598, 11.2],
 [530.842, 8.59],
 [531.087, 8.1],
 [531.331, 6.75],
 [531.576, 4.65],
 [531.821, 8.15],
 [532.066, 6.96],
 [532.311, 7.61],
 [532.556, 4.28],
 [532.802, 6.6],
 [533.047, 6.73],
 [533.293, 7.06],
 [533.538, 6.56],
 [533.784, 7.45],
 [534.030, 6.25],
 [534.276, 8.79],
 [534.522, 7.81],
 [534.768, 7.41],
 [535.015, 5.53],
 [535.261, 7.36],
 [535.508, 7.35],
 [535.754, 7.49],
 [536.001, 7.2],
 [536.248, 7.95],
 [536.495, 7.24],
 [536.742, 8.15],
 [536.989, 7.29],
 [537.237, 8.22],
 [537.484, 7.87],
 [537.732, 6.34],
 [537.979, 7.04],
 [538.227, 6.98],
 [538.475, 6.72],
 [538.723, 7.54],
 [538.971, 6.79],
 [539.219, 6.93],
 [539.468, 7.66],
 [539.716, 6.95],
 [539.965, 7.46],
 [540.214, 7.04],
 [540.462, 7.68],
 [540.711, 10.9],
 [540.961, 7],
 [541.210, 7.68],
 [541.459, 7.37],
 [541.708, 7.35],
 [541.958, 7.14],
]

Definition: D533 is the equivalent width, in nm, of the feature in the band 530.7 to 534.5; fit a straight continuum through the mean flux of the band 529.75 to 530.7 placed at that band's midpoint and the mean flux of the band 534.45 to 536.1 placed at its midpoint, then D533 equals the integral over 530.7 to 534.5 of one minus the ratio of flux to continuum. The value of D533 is 0.08 nm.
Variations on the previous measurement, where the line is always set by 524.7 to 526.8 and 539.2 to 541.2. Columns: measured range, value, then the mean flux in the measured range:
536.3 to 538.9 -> 0.08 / 7.35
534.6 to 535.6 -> 0.07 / 6.94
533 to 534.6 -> 0.03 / 7.24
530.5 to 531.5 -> -0.17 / 8.41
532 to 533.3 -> 0.15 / 6.47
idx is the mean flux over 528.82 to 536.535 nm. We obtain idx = 7.13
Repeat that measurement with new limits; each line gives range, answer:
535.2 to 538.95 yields 7.37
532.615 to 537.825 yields 7.24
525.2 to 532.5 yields 7.1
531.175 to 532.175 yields 6.68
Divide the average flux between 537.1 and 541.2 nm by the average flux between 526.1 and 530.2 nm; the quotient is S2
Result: 1.06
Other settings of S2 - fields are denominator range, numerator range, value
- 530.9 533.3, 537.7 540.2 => 1.05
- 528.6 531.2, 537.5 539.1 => 0.92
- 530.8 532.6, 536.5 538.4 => 1.07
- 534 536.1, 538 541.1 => 1.02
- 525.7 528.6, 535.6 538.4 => 1.09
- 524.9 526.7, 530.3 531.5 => 1.11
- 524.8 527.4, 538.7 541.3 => 1.09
